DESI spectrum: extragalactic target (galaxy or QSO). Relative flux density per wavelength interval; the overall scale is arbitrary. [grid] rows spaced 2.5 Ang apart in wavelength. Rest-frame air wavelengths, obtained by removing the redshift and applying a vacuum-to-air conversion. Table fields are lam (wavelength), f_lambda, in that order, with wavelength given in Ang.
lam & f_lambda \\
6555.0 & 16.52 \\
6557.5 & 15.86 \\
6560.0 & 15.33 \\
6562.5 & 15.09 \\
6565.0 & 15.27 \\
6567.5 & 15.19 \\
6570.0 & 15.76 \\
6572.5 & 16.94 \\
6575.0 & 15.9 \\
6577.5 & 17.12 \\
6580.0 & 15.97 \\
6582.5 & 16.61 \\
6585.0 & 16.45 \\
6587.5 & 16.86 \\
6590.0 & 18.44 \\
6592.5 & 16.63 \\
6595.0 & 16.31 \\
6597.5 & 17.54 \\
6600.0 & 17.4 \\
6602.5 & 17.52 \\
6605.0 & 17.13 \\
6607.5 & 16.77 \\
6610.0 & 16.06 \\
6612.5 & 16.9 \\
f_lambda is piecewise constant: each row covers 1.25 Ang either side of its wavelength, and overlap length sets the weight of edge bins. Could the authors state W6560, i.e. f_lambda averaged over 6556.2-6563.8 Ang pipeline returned 15.4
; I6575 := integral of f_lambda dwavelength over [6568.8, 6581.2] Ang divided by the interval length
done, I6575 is 16.3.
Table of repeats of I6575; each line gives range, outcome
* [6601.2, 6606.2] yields 17.3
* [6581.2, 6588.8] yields 16.6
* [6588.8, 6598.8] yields 17.2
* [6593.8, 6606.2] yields 17.2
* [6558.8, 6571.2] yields 15.3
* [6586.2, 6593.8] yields 17.3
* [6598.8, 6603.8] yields 17.5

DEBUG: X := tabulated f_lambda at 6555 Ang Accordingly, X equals 16.52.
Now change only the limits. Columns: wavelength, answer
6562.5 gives 15.09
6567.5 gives 15.19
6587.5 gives 16.86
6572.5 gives 16.94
